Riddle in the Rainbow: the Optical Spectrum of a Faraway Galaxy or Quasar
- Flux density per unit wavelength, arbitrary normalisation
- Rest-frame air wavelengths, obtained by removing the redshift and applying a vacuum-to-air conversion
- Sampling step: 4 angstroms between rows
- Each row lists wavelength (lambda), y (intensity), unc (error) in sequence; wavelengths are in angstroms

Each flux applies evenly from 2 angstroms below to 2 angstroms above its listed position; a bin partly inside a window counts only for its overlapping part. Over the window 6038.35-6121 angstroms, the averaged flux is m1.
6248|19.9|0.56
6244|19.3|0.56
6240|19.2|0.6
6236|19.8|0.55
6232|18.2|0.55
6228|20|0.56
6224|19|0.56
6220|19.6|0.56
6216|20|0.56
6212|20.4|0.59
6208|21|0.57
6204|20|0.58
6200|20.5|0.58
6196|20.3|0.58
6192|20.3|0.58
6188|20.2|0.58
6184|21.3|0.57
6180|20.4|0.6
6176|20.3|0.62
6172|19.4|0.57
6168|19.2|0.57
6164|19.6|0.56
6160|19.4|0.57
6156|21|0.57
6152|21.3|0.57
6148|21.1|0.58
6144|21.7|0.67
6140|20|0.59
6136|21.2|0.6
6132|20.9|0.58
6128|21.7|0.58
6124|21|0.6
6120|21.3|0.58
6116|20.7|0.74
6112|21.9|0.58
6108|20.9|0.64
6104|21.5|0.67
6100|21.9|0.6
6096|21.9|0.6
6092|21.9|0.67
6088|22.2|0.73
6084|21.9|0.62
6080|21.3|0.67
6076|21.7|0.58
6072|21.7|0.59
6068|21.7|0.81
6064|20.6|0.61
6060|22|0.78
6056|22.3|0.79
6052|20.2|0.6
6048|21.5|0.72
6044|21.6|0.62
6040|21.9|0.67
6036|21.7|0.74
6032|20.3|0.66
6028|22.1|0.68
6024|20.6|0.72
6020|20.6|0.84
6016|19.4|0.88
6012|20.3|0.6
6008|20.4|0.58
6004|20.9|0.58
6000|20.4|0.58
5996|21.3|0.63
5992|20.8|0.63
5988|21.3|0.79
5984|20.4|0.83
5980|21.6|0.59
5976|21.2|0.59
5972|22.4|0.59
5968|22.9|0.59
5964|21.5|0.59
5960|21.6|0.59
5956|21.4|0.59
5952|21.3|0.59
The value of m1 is 21.6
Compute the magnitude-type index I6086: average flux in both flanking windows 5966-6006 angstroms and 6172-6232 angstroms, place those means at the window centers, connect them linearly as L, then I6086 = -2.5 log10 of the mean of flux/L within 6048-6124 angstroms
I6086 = -0.04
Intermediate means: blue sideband 21.3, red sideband 20.1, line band 21.5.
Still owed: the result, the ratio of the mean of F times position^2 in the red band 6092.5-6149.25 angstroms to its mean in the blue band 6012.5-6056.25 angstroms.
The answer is 1.04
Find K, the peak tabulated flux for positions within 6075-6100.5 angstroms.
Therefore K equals 22.2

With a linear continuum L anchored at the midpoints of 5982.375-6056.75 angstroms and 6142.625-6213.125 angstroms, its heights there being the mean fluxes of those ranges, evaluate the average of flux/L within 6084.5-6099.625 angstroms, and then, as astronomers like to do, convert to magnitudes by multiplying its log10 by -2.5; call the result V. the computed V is -0.07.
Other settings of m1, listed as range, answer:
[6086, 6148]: 21.4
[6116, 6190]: 20.6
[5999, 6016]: 20.4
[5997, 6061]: 21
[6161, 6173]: 19.4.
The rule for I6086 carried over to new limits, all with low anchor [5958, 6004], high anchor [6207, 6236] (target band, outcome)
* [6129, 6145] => -0.03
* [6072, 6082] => -0.04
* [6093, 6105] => -0.06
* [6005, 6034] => 0.03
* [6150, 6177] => 0.00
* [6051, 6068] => -0.03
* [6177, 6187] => -0.04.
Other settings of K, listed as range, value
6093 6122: 21.9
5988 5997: 21.3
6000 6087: 22.3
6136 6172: 21.7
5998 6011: 20.9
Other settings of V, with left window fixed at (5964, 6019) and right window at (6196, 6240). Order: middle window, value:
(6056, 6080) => -0.05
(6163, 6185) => 0.00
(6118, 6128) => -0.05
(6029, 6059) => -0.03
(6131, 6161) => -0.03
